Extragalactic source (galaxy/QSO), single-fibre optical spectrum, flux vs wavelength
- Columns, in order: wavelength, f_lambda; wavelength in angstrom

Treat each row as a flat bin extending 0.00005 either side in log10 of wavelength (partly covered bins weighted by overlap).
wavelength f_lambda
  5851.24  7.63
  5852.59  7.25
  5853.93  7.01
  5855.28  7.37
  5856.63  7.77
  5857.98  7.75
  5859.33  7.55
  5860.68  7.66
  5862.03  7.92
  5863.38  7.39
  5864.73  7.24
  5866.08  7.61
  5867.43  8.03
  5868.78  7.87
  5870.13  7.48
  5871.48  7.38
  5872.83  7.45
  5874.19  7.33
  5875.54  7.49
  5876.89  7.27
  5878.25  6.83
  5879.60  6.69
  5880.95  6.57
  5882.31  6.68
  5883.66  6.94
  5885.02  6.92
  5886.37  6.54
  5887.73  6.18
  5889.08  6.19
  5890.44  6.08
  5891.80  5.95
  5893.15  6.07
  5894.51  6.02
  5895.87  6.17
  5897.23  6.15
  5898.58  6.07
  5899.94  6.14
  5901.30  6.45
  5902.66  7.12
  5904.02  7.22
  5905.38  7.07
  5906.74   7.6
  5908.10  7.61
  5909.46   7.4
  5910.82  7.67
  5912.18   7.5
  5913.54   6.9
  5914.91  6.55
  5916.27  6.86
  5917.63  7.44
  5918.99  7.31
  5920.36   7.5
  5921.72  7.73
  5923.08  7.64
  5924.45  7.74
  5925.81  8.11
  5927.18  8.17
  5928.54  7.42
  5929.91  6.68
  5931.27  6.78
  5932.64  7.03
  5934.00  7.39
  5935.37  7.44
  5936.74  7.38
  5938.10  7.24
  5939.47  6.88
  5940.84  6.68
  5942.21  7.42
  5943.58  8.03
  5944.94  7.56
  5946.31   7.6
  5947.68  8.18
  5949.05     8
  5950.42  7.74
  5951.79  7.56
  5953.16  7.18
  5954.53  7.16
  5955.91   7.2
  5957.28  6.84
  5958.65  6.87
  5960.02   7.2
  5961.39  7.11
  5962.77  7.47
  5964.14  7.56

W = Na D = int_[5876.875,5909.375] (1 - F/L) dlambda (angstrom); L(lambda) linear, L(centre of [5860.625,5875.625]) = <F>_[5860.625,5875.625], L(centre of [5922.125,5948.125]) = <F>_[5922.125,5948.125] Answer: 3.95 angstrom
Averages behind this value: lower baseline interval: 7.57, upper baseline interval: 7.44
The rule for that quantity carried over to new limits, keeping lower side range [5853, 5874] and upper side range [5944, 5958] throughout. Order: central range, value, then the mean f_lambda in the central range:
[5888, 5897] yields 1.7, 6.09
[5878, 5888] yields 1.1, 6.68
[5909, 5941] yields 0.9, 7.32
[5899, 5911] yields 0.7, 7.1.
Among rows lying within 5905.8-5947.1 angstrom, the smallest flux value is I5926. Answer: 6.55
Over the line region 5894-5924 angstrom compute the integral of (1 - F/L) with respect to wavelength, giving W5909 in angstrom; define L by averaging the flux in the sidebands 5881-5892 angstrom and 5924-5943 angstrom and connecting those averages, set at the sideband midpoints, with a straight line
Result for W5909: -0.63 angstrom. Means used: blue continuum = 6.46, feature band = 7.02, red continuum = 7.31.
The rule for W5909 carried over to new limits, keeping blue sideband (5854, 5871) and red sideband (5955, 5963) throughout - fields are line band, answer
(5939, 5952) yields -0.8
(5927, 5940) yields 0.0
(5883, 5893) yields 1.5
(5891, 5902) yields 1.9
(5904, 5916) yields 0.1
